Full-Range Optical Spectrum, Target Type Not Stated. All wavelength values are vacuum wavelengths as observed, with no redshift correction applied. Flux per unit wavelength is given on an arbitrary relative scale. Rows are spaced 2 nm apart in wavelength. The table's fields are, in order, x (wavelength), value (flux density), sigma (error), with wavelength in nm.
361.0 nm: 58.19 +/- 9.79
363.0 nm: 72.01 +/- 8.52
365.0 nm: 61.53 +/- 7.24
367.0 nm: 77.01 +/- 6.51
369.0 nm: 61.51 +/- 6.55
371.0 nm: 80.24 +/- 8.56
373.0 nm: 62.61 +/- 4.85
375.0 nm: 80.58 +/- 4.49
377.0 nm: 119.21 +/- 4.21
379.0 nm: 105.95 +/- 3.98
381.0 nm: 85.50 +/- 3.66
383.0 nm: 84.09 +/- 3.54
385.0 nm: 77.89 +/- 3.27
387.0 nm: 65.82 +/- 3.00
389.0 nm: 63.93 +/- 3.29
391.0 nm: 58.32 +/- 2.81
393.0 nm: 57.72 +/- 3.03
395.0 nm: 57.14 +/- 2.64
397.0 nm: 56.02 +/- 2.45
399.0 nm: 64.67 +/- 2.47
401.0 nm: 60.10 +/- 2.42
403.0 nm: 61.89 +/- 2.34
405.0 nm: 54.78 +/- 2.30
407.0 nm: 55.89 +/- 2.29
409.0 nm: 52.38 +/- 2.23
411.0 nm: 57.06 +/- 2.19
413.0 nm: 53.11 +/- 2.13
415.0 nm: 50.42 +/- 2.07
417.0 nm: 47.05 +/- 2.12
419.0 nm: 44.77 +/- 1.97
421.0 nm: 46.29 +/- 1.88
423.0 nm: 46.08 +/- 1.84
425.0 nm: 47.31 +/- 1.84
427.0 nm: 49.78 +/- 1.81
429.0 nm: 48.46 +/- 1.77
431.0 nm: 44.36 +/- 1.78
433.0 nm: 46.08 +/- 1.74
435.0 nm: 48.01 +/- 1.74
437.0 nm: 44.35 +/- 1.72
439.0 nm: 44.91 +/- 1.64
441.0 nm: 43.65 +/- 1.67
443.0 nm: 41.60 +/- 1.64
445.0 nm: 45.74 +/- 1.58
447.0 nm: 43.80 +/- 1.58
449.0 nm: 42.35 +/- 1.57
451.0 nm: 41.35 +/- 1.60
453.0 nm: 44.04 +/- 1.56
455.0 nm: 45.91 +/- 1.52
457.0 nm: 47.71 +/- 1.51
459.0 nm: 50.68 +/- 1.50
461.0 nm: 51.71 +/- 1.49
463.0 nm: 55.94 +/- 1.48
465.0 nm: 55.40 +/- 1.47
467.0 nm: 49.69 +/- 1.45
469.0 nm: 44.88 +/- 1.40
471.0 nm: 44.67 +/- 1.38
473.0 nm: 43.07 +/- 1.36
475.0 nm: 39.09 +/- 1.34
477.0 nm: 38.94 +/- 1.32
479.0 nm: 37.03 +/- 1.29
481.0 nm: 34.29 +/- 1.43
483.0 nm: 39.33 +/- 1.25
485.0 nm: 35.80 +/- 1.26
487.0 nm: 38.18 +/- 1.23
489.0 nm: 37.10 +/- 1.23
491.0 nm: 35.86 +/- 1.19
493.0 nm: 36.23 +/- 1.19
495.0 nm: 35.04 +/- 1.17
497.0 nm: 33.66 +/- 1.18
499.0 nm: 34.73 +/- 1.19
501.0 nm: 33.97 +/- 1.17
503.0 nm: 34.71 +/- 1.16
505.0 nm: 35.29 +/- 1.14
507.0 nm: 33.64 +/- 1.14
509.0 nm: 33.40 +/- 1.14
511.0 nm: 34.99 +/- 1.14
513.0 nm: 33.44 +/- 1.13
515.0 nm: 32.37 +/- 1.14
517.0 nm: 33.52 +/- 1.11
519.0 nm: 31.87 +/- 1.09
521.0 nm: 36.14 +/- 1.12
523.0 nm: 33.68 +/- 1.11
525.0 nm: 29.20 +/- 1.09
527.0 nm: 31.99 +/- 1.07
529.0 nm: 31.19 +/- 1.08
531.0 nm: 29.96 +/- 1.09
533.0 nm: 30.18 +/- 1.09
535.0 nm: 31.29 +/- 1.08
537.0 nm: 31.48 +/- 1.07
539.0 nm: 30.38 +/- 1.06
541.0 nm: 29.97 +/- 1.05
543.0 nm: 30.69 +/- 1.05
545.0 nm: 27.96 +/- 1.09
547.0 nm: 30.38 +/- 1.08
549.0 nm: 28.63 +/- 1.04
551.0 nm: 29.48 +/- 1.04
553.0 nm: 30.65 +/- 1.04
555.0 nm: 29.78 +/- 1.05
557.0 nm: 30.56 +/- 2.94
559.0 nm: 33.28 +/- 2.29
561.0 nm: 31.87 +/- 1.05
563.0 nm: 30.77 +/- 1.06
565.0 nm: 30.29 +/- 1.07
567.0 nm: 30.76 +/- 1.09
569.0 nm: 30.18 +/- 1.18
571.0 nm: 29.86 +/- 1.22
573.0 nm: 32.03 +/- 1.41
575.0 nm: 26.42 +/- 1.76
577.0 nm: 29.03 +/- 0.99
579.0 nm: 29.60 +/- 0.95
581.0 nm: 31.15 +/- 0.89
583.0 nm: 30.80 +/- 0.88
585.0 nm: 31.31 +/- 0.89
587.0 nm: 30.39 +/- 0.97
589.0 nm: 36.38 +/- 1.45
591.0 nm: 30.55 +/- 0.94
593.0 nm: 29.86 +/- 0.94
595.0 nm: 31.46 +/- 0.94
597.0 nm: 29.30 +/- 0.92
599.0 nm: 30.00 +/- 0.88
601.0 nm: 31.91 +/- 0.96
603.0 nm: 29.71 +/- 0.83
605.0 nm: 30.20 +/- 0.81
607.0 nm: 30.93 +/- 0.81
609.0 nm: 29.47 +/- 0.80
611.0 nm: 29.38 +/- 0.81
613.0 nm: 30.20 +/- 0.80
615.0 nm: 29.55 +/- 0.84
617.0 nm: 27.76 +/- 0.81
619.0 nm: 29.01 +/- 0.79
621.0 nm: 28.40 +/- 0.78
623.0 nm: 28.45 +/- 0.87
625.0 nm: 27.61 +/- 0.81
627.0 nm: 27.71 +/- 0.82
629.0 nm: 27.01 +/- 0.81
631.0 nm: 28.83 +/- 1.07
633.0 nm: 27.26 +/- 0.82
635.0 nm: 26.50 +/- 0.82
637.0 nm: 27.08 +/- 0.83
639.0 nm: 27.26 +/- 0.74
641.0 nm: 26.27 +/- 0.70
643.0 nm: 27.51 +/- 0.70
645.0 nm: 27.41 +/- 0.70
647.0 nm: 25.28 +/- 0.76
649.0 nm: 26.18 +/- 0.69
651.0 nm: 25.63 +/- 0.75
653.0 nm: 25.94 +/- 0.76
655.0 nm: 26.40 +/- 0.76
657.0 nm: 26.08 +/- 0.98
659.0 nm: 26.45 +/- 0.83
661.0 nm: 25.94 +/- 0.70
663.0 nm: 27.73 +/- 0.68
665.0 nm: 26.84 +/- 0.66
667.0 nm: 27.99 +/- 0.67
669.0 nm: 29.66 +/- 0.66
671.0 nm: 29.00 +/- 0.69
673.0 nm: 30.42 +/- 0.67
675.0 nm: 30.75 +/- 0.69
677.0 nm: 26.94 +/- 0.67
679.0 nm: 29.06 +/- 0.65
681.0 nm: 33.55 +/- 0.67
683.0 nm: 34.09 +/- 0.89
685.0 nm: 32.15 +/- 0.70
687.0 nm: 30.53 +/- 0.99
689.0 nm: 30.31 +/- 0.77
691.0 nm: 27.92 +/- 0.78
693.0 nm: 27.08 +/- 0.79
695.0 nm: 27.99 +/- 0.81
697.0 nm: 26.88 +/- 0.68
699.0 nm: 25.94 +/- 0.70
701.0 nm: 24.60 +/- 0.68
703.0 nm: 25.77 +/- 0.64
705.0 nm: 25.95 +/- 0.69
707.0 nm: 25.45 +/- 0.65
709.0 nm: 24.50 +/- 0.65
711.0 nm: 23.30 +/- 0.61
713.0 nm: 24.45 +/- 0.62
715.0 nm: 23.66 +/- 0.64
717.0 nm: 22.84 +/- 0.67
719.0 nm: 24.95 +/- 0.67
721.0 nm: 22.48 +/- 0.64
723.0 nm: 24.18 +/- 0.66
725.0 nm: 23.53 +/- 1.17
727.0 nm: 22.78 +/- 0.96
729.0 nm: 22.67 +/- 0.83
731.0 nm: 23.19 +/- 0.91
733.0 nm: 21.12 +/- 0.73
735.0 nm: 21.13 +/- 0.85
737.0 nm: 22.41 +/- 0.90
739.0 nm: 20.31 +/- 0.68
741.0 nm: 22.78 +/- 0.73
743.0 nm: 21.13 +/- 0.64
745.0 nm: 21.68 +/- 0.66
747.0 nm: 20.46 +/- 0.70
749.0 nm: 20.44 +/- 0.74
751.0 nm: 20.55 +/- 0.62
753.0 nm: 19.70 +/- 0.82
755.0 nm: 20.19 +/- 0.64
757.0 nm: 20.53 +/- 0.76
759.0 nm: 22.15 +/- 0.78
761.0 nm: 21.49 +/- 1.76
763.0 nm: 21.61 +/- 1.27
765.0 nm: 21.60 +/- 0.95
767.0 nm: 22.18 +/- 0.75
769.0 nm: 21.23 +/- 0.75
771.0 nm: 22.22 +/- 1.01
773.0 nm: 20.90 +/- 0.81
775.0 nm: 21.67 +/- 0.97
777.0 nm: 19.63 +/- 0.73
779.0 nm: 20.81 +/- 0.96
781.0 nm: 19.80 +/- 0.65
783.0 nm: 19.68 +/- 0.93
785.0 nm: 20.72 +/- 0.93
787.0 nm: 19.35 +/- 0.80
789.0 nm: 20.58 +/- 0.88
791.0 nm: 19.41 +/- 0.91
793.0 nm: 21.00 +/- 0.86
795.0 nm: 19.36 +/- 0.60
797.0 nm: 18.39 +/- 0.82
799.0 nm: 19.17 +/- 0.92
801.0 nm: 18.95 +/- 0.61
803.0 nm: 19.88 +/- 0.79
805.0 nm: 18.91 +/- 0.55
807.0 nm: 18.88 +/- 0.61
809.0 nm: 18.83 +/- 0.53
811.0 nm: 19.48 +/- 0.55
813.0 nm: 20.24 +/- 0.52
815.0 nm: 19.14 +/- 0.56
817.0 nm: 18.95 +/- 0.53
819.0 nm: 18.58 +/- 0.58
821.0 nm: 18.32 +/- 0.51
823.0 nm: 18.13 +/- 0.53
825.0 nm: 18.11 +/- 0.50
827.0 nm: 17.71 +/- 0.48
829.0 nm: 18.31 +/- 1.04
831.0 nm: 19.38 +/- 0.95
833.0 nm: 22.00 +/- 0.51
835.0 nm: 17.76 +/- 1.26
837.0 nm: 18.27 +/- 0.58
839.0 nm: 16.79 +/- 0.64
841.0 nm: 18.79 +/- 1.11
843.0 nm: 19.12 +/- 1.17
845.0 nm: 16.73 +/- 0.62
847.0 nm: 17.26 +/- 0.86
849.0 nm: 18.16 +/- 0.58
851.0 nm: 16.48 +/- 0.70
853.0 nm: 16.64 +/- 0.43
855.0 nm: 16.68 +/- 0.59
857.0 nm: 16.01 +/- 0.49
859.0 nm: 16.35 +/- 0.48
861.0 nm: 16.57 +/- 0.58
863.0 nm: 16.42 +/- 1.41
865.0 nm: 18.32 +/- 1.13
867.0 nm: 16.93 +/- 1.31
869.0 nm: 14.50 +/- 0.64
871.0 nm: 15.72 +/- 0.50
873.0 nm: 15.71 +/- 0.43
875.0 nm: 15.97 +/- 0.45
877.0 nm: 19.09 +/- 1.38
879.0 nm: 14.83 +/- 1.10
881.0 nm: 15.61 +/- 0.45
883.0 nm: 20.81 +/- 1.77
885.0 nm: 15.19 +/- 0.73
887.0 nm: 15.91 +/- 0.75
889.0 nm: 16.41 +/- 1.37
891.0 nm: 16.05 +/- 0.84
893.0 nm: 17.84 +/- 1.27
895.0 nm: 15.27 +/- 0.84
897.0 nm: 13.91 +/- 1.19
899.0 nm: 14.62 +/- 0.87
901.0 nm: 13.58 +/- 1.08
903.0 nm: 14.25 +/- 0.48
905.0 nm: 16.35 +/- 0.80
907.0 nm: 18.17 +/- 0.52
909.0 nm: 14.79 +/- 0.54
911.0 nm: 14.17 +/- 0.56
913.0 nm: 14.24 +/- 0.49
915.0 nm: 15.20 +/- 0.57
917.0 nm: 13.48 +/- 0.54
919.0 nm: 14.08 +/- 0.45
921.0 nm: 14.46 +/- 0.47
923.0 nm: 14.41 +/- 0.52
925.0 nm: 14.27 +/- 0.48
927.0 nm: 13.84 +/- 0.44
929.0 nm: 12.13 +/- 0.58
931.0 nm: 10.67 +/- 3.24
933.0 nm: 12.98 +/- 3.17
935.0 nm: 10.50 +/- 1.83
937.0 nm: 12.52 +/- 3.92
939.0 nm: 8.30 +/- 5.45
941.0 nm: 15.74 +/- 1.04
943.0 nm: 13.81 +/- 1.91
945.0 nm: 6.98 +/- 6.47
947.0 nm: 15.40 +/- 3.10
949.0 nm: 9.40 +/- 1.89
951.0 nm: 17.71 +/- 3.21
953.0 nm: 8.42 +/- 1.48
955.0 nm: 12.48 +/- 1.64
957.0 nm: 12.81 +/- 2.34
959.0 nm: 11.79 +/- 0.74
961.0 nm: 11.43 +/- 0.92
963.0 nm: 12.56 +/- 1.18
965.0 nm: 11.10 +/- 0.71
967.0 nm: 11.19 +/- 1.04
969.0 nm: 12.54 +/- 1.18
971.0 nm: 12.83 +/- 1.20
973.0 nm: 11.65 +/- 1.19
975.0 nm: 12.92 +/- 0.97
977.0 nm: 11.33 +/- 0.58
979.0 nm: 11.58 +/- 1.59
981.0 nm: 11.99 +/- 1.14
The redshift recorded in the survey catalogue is 1.44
